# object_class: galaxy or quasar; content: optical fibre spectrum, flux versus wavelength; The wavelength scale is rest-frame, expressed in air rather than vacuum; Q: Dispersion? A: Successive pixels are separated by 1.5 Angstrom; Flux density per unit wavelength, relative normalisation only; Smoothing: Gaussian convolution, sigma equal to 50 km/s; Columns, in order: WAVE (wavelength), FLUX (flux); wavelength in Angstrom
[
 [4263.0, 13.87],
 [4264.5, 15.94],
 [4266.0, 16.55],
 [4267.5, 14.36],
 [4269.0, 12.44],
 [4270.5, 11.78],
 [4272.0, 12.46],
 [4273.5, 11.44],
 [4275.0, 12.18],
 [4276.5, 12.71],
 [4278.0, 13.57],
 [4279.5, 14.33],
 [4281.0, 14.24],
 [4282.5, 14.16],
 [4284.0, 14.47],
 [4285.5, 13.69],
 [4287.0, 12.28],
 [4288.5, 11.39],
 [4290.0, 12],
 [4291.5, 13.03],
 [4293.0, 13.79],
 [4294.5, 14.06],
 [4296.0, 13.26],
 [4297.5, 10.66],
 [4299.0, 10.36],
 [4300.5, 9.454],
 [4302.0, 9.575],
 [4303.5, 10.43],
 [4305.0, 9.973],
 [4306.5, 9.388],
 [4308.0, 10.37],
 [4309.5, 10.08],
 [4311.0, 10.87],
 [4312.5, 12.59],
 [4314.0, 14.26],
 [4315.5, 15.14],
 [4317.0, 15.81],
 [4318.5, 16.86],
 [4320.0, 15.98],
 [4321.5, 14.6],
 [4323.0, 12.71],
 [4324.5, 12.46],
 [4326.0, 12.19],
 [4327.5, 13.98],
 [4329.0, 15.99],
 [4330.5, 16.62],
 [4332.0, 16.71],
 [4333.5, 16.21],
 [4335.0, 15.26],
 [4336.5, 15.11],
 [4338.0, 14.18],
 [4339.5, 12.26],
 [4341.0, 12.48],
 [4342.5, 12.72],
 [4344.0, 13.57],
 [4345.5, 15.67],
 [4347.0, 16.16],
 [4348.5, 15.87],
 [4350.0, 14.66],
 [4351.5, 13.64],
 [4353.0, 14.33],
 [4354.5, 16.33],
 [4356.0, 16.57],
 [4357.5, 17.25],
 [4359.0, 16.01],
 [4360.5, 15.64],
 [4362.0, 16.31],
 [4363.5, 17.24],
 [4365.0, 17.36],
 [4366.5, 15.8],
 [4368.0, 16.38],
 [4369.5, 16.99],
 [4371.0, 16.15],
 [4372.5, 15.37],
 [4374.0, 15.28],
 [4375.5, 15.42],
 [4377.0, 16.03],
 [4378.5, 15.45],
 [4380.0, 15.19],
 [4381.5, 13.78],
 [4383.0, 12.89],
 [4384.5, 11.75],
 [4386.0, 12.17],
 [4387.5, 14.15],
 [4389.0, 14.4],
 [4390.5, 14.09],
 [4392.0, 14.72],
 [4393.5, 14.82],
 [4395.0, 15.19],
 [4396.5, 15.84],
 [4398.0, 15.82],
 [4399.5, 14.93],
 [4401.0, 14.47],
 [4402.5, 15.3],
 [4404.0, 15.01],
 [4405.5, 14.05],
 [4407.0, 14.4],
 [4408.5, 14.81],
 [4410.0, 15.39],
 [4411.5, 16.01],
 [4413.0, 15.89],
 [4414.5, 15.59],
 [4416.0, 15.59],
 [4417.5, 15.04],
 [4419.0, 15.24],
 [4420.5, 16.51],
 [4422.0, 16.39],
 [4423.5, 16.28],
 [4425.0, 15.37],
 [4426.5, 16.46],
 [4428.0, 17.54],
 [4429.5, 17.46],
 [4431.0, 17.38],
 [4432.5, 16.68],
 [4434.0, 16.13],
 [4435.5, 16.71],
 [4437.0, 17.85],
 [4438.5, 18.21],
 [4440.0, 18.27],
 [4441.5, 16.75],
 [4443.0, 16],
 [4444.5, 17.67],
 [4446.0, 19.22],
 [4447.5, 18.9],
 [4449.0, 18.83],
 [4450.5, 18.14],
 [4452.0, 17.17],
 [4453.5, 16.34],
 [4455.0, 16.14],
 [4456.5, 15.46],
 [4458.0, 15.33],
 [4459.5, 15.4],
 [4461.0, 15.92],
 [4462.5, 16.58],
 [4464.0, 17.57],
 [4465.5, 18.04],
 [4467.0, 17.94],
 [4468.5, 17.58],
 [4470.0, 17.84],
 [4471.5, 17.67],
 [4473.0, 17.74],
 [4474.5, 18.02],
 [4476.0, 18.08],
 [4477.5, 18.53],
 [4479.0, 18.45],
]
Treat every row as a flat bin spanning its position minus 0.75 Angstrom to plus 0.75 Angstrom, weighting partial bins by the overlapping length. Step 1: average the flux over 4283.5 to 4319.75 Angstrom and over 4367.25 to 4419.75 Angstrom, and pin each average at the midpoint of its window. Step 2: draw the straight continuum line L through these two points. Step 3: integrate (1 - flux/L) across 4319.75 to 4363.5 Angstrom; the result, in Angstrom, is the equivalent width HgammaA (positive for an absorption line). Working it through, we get -4.7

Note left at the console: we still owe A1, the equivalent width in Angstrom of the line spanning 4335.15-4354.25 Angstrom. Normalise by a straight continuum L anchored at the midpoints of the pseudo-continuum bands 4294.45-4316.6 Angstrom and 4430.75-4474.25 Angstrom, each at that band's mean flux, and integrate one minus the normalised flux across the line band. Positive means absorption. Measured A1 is -2.05 Angstrom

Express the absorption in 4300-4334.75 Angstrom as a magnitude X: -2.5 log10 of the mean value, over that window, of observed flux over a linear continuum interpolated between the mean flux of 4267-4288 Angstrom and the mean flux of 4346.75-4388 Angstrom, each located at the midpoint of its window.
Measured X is 0.08 mag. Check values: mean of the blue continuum 13.1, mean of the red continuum 15.4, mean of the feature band 13.2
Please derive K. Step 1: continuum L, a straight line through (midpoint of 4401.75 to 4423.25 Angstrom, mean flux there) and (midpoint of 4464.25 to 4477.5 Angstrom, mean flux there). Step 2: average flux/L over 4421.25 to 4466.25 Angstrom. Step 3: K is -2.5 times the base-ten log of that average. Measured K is -0.02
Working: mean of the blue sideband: 15.4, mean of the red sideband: 17.9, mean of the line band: 17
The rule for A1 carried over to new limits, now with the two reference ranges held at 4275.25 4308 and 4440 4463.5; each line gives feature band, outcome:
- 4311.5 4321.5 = -1.57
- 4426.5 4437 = -0.41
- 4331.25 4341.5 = -0.86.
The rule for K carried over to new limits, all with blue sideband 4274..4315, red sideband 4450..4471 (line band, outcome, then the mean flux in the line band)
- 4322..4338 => -0.121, 14.7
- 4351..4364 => -0.148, 15.9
